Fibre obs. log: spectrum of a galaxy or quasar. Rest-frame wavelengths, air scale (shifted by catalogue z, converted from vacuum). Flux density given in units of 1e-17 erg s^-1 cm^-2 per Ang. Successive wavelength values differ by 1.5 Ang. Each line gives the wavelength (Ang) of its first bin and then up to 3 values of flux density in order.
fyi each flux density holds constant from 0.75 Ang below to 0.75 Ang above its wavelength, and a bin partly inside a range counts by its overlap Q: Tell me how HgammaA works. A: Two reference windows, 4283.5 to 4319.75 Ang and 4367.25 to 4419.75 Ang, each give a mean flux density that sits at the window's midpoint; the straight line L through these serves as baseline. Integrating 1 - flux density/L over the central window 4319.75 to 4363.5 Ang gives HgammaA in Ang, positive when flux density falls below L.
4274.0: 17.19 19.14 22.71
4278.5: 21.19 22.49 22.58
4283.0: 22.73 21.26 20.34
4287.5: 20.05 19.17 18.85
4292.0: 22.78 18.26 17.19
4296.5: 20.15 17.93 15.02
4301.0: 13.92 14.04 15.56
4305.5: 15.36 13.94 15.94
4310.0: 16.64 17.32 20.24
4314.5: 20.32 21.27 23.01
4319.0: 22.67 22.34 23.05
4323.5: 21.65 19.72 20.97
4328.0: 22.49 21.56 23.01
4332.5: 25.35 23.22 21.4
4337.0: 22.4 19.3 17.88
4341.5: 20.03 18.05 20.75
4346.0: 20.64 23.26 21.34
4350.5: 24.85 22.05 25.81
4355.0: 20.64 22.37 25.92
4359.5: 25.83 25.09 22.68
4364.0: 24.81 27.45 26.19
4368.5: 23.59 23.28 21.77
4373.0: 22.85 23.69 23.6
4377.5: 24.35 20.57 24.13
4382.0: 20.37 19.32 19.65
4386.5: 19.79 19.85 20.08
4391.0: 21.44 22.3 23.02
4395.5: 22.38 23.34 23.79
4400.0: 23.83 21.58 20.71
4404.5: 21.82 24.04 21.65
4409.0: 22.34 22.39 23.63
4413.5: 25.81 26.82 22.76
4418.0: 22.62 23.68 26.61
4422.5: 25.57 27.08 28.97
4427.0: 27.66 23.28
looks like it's -4.36 Ang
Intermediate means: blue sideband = 18.4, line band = 22.2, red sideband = 22.5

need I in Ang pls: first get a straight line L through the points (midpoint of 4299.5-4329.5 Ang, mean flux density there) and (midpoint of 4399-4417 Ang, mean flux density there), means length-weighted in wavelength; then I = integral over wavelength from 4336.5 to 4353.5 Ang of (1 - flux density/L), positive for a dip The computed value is -0.70 Ang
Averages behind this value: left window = 18.9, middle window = 21.2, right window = 23.1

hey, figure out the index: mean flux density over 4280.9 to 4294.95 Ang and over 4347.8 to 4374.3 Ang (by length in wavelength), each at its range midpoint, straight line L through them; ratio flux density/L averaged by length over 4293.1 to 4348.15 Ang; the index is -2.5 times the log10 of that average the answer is 0.13 mag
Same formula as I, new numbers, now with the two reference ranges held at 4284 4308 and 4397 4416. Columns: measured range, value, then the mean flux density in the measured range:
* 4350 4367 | -2.93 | 24.4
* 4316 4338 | -3.49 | 22.3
